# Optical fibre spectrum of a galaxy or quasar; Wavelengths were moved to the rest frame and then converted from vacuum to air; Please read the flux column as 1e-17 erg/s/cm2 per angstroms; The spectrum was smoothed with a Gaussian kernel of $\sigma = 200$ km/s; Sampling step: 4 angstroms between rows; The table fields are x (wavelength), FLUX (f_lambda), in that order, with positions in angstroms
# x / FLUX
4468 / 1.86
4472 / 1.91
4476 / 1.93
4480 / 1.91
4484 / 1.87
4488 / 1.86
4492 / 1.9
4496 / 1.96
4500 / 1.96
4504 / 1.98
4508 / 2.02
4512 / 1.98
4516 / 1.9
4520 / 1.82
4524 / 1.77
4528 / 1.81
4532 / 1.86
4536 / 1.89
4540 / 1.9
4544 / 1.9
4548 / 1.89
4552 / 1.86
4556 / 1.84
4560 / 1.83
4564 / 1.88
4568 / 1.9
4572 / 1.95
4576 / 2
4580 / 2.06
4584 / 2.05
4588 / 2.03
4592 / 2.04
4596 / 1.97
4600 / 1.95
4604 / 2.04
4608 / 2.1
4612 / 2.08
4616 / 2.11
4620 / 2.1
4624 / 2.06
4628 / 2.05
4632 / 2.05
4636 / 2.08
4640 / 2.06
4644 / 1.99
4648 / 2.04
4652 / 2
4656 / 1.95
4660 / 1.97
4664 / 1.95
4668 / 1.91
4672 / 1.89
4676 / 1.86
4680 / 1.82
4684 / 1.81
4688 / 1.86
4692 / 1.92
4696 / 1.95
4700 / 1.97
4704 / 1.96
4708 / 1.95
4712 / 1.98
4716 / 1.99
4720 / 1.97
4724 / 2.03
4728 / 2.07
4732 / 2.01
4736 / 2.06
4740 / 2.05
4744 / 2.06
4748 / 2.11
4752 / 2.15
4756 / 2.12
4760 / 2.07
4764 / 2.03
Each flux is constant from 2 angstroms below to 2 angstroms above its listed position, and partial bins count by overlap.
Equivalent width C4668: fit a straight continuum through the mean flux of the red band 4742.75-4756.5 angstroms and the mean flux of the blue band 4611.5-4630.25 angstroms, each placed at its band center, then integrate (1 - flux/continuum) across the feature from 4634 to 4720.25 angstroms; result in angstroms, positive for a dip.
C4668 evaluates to 5.97 angstroms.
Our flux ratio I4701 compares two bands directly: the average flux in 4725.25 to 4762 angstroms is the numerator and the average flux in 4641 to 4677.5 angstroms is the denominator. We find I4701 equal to 1.1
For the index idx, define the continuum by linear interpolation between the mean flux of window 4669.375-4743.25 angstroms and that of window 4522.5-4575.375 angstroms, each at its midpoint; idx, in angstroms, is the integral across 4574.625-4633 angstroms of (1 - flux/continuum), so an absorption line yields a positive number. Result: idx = -4.47 angstroms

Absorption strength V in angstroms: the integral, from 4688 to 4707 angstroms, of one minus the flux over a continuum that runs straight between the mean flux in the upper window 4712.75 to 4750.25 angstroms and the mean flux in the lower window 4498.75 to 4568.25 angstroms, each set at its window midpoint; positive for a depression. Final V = 0.7 angstroms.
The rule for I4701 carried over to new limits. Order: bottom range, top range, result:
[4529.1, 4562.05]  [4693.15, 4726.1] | 1.06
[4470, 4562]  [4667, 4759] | 1.05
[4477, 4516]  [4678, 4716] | 0.99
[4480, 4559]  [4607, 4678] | 1.06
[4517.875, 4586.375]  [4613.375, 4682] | 1.05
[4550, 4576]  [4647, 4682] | 1.02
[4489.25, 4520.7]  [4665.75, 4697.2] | 0.97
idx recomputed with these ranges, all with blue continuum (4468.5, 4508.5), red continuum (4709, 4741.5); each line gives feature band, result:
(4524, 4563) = 1.7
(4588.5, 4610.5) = -0.6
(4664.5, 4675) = 0.5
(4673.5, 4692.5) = 1.4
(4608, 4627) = -1.1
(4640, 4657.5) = -0.1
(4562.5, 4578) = 0.2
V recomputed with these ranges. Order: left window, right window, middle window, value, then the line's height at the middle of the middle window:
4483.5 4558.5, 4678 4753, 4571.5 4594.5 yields -1.2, 1.92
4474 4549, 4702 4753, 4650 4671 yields 0.4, 1.99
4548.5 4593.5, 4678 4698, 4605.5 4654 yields -3.8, 1.91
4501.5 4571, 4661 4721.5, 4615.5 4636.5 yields -1.8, 1.91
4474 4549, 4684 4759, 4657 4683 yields 1.1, 1.98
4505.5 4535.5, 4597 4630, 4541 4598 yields 1.0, 1.98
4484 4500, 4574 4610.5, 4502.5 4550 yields 1.4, 1.95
